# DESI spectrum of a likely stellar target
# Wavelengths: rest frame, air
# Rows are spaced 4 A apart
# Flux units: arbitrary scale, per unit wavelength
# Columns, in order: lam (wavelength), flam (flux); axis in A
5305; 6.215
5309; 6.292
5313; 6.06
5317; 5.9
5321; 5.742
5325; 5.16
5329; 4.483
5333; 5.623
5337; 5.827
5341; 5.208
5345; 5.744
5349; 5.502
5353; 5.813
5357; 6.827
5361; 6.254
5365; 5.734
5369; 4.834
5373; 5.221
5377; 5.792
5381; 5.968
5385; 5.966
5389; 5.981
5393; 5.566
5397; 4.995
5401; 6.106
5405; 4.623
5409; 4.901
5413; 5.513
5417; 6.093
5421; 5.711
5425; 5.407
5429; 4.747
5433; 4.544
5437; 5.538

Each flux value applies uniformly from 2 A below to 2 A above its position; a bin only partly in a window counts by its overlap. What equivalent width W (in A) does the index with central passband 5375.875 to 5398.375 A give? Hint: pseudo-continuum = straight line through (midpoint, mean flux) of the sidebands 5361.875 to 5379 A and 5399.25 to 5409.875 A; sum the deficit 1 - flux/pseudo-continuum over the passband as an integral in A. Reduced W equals -1.6 A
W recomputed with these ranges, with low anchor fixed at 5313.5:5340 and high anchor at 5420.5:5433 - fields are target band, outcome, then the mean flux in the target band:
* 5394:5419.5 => -0.96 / 5.39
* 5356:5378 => -1.62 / 5.73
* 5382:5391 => -1.21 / 5.97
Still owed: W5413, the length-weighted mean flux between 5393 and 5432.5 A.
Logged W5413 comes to 5.32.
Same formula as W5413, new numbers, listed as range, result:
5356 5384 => 5.77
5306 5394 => 5.71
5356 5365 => 6.33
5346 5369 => 5.91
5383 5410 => 5.47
